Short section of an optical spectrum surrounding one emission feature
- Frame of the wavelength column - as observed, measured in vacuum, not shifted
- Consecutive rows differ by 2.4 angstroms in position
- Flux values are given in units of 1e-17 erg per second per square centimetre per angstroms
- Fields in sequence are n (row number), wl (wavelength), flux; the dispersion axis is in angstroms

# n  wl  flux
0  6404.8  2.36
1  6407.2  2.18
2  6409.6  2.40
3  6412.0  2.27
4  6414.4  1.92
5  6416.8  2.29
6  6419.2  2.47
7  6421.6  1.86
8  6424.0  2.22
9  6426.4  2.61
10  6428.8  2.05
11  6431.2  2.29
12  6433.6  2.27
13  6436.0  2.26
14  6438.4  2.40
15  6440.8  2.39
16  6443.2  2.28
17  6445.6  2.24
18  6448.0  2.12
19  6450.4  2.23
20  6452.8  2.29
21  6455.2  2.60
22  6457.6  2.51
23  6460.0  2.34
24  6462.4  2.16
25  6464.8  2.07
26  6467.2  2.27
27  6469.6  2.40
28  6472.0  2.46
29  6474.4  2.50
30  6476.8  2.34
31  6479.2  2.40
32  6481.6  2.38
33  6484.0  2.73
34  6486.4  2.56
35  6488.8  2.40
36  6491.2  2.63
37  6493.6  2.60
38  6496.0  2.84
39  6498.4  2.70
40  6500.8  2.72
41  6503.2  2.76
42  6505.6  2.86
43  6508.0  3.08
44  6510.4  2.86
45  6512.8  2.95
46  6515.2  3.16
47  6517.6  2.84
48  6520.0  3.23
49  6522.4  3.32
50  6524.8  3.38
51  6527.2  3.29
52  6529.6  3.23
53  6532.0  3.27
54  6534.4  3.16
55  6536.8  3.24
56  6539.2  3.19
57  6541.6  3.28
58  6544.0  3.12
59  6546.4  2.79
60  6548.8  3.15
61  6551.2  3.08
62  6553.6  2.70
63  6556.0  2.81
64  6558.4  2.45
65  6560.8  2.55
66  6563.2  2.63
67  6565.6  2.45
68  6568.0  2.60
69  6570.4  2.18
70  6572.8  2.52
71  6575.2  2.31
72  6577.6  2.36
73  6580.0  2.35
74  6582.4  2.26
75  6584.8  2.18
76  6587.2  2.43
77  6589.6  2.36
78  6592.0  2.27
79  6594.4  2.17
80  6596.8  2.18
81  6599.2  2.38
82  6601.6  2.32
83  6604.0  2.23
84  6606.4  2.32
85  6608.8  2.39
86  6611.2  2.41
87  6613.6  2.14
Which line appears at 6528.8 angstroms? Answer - Mg II 2798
